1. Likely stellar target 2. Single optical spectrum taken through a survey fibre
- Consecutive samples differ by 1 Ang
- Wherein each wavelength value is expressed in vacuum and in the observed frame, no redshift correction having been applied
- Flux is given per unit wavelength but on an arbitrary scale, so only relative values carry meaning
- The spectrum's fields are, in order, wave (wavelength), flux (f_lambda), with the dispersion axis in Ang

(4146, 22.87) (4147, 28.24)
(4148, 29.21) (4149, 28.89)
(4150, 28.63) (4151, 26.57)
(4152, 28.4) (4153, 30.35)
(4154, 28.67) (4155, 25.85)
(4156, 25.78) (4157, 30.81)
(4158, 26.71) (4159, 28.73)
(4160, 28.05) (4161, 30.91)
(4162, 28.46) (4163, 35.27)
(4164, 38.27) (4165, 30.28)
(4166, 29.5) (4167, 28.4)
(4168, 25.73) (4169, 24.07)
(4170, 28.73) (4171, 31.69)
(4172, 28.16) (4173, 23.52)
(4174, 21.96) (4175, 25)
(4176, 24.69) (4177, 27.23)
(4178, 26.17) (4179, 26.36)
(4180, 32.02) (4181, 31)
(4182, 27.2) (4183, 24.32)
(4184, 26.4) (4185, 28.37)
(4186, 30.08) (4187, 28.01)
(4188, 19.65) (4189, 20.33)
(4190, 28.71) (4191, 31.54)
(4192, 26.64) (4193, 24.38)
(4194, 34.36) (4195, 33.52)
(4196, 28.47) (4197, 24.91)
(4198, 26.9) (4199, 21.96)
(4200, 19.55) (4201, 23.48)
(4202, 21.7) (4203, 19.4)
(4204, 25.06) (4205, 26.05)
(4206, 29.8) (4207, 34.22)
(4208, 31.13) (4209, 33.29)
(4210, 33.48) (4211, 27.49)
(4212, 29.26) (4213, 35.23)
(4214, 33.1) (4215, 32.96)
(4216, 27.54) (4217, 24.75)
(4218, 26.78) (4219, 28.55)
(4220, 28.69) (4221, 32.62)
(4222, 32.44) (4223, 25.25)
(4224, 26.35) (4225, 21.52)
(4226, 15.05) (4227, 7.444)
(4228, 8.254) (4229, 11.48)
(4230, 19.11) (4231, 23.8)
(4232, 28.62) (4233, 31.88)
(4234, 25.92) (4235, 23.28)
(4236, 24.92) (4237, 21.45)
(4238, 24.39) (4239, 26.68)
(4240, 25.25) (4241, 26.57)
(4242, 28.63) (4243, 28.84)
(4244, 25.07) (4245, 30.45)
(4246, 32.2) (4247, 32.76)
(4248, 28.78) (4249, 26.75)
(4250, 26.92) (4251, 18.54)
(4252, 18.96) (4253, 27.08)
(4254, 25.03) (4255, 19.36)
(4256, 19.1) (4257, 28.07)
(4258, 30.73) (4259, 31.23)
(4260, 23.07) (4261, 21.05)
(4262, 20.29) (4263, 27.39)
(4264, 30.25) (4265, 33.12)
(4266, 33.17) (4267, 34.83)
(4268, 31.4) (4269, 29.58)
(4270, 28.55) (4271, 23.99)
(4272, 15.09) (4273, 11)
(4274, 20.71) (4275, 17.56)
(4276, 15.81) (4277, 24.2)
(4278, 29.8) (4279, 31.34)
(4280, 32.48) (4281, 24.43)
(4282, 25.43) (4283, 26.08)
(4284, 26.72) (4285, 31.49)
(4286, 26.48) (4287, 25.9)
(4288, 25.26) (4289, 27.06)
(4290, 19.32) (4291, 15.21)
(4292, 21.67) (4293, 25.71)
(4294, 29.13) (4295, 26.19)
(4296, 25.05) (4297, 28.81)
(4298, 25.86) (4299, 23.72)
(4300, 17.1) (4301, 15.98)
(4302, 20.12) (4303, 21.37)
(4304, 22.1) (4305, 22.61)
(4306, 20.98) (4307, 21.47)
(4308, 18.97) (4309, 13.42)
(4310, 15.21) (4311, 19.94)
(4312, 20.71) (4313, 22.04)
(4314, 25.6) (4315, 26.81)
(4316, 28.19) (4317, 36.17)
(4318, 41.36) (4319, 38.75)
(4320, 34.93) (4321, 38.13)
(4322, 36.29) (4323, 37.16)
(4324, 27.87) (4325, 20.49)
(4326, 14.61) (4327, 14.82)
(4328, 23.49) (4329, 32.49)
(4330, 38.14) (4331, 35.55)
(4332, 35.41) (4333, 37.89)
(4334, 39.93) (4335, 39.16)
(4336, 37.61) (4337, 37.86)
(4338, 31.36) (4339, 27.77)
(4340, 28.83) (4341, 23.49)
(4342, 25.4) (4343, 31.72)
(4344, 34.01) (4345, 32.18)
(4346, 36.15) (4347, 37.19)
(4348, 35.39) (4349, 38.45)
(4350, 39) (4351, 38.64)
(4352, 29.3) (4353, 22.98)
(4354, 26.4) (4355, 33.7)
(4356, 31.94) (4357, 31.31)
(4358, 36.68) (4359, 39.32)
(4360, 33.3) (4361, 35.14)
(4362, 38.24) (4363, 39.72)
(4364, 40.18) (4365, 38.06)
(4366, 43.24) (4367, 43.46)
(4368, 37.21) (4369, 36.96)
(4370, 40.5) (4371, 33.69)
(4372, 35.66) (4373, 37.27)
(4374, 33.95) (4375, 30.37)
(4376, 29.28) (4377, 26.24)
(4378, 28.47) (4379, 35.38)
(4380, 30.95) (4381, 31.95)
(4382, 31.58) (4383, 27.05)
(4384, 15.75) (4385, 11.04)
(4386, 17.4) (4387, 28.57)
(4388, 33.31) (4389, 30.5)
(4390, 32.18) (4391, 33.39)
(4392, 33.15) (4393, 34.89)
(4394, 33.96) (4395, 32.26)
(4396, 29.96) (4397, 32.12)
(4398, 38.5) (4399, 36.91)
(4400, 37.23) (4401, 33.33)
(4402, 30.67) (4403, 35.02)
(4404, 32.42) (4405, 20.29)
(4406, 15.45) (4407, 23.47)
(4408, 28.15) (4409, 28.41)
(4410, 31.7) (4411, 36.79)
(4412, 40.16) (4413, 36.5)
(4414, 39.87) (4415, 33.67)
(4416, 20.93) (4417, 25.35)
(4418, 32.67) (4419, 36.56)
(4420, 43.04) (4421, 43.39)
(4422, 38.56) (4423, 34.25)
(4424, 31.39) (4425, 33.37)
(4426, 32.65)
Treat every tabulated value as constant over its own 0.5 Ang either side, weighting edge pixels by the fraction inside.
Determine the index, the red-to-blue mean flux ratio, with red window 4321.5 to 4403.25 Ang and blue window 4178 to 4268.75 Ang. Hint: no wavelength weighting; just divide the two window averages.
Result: 1.23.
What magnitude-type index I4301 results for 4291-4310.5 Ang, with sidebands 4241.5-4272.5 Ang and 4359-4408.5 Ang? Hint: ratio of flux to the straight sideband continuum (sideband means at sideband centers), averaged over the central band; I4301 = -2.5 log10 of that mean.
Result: 0.299 mag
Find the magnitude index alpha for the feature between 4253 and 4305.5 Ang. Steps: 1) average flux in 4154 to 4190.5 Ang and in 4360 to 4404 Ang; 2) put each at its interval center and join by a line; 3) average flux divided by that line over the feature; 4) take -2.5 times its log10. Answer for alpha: 0.22 mag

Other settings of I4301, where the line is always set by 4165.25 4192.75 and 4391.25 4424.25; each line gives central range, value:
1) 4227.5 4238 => 0.27 mag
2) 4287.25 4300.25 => 0.24 mag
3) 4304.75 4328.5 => 0.18 mag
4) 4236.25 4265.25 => 0.11 mag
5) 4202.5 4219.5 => -0.06 mag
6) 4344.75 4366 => -0.12 mag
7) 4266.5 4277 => 0.26 mag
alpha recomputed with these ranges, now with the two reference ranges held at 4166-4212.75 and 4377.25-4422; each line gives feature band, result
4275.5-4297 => 0.135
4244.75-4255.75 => 0.098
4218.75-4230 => 0.285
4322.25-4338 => -0.064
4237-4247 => 0.023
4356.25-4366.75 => -0.230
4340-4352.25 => -0.111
